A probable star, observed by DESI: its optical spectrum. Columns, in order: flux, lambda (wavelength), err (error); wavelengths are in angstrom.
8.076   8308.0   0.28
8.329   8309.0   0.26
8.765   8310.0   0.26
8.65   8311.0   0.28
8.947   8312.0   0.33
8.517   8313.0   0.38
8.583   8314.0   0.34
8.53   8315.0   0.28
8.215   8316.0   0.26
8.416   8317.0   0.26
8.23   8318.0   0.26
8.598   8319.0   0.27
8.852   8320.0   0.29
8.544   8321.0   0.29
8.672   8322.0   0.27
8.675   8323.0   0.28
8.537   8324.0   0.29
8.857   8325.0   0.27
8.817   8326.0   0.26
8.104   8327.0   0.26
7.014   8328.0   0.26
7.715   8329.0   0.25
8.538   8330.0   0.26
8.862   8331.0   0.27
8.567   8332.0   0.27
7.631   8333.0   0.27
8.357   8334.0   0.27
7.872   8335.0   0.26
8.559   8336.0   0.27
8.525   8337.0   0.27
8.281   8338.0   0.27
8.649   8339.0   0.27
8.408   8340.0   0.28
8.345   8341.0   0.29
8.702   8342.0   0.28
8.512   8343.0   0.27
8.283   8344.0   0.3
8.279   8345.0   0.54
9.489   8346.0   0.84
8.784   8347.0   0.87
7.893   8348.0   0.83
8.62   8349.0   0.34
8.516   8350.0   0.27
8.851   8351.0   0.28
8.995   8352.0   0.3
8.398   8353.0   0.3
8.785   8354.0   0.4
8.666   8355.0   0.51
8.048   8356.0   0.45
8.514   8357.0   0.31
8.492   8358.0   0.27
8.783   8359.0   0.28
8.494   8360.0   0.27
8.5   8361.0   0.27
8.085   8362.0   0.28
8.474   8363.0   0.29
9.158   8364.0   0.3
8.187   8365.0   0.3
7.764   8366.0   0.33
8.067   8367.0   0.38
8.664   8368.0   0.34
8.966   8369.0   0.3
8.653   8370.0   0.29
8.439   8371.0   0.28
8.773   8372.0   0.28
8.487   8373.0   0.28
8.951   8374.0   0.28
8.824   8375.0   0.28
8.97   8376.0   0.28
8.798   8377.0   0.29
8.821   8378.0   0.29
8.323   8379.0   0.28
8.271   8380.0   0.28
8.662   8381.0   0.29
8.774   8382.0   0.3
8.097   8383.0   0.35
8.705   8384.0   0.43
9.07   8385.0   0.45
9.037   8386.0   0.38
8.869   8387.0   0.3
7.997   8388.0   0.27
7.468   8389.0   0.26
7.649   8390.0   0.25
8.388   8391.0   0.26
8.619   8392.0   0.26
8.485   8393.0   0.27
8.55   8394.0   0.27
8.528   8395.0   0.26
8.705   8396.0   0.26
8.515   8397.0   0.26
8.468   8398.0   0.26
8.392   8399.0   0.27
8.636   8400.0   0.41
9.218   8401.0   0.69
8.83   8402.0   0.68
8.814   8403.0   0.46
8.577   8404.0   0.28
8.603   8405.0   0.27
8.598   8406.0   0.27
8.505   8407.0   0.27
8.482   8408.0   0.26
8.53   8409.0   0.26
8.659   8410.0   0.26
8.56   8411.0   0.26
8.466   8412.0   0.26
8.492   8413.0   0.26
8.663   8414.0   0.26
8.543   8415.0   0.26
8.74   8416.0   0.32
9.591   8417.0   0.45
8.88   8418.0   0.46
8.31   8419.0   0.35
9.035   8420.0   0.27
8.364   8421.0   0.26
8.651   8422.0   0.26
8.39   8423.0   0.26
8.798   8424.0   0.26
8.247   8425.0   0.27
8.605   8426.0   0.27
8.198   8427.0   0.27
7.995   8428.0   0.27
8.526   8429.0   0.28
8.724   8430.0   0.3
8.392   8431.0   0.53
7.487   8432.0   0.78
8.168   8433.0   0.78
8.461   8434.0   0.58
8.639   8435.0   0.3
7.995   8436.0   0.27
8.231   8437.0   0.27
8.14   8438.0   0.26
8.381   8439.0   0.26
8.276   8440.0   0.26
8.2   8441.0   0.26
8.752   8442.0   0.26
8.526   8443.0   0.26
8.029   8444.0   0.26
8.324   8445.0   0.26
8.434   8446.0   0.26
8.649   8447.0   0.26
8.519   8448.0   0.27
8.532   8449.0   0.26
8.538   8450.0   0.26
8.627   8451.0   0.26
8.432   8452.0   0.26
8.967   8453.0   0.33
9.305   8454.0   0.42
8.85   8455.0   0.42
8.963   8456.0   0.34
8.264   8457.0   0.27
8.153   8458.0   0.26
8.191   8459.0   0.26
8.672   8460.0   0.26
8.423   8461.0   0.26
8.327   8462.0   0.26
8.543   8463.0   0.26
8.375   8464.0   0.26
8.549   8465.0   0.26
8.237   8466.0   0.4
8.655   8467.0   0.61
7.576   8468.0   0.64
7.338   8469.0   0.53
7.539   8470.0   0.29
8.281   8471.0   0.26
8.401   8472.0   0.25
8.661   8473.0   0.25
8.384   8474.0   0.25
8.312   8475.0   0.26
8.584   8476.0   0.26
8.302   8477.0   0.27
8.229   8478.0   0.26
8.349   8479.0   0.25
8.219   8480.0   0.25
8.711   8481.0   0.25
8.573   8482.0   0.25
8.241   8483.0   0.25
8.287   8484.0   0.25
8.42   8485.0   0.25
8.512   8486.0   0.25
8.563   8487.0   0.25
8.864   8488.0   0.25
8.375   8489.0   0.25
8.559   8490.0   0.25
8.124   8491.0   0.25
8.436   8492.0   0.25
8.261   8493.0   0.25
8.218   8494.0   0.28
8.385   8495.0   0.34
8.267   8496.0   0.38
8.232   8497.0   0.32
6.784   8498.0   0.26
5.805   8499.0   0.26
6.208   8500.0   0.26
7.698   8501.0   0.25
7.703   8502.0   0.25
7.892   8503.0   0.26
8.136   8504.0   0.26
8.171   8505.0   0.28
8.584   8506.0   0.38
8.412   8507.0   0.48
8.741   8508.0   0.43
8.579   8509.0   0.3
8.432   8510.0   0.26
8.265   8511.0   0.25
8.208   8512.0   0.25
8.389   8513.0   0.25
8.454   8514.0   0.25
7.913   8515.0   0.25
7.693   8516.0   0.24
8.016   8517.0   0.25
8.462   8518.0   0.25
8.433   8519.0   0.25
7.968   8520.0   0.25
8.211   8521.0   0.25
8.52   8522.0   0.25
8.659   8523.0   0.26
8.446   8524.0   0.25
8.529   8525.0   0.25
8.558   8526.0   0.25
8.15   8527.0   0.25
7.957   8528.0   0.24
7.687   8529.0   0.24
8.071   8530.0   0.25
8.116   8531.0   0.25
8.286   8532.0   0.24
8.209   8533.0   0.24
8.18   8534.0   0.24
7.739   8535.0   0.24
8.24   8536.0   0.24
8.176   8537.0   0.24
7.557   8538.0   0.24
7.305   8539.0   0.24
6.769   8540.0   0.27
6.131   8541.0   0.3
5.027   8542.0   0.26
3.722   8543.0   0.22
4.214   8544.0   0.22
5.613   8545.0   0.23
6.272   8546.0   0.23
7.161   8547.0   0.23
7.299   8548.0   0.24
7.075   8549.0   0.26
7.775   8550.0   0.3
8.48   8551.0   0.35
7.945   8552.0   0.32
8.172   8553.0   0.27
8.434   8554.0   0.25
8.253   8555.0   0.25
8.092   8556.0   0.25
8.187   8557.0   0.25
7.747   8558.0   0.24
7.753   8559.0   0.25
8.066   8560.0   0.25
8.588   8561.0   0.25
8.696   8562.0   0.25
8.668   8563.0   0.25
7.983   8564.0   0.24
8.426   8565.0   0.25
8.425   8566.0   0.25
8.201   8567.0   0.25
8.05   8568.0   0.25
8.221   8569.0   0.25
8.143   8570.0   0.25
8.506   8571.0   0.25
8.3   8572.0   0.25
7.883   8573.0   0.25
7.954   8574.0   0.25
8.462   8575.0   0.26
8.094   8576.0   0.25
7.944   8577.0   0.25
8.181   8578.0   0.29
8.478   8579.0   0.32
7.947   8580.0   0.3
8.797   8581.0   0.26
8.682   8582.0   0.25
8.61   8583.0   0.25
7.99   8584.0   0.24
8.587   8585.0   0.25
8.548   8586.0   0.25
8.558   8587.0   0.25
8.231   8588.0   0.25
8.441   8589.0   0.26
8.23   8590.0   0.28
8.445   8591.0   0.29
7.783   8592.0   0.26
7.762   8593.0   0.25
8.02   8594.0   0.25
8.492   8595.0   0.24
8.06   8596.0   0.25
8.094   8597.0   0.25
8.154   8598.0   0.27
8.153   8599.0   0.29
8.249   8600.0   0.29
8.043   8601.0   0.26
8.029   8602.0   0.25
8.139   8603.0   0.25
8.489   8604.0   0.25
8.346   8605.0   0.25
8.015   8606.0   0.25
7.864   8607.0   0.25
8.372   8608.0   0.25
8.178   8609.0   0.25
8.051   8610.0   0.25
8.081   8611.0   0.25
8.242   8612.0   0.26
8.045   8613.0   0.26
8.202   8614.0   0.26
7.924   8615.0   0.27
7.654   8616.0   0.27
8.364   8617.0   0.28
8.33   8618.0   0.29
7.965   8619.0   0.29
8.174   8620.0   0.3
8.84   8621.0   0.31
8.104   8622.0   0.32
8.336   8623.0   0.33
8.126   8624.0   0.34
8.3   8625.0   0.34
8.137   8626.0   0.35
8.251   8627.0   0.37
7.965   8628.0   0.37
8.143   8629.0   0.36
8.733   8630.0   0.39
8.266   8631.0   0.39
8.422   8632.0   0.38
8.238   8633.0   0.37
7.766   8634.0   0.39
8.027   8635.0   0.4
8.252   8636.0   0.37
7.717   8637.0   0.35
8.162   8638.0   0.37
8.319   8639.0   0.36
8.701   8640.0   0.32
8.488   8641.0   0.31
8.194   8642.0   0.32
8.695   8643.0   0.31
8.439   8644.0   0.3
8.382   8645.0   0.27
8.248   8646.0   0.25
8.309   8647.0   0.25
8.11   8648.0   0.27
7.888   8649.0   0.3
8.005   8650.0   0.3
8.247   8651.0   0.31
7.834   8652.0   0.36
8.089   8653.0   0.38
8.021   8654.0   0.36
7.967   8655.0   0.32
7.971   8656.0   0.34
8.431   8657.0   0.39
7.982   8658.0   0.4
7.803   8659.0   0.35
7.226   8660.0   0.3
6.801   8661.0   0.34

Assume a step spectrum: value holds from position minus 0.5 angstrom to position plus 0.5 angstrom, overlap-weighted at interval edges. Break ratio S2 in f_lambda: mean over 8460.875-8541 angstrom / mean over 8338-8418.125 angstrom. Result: 0.95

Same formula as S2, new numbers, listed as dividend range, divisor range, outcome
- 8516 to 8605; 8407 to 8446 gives 0.94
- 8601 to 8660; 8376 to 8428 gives 0.95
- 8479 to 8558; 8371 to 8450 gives 0.92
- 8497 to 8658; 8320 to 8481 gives 0.95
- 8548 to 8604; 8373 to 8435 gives 0.96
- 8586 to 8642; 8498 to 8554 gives 1.07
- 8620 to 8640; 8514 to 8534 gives 1.00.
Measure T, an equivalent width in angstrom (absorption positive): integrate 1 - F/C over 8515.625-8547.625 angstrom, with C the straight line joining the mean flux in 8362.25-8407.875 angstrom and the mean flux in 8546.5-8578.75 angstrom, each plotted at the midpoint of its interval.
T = 2.7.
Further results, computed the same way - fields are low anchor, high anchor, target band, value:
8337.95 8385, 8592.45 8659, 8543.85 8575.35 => 1.5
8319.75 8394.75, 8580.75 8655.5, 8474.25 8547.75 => 3.9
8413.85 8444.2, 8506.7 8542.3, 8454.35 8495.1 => -0.6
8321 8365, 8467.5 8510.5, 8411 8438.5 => -0.6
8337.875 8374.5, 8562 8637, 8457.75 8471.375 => 0.3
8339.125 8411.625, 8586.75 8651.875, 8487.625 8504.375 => 1.0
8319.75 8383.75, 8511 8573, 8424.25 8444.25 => -0.3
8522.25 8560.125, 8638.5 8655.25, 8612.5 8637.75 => -0.3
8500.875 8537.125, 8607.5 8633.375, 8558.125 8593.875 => -0.2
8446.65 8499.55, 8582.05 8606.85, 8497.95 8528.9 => 0.8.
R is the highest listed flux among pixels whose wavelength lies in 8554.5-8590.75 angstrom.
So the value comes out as 8.797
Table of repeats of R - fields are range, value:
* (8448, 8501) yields 9.305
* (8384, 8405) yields 9.218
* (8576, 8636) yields 8.84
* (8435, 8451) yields 8.752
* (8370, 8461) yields 9.591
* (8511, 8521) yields 8.462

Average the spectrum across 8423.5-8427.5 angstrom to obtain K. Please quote 8.46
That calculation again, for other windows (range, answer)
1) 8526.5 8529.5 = 7.93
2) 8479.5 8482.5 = 8.5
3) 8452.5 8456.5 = 9.02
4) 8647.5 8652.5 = 8.02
